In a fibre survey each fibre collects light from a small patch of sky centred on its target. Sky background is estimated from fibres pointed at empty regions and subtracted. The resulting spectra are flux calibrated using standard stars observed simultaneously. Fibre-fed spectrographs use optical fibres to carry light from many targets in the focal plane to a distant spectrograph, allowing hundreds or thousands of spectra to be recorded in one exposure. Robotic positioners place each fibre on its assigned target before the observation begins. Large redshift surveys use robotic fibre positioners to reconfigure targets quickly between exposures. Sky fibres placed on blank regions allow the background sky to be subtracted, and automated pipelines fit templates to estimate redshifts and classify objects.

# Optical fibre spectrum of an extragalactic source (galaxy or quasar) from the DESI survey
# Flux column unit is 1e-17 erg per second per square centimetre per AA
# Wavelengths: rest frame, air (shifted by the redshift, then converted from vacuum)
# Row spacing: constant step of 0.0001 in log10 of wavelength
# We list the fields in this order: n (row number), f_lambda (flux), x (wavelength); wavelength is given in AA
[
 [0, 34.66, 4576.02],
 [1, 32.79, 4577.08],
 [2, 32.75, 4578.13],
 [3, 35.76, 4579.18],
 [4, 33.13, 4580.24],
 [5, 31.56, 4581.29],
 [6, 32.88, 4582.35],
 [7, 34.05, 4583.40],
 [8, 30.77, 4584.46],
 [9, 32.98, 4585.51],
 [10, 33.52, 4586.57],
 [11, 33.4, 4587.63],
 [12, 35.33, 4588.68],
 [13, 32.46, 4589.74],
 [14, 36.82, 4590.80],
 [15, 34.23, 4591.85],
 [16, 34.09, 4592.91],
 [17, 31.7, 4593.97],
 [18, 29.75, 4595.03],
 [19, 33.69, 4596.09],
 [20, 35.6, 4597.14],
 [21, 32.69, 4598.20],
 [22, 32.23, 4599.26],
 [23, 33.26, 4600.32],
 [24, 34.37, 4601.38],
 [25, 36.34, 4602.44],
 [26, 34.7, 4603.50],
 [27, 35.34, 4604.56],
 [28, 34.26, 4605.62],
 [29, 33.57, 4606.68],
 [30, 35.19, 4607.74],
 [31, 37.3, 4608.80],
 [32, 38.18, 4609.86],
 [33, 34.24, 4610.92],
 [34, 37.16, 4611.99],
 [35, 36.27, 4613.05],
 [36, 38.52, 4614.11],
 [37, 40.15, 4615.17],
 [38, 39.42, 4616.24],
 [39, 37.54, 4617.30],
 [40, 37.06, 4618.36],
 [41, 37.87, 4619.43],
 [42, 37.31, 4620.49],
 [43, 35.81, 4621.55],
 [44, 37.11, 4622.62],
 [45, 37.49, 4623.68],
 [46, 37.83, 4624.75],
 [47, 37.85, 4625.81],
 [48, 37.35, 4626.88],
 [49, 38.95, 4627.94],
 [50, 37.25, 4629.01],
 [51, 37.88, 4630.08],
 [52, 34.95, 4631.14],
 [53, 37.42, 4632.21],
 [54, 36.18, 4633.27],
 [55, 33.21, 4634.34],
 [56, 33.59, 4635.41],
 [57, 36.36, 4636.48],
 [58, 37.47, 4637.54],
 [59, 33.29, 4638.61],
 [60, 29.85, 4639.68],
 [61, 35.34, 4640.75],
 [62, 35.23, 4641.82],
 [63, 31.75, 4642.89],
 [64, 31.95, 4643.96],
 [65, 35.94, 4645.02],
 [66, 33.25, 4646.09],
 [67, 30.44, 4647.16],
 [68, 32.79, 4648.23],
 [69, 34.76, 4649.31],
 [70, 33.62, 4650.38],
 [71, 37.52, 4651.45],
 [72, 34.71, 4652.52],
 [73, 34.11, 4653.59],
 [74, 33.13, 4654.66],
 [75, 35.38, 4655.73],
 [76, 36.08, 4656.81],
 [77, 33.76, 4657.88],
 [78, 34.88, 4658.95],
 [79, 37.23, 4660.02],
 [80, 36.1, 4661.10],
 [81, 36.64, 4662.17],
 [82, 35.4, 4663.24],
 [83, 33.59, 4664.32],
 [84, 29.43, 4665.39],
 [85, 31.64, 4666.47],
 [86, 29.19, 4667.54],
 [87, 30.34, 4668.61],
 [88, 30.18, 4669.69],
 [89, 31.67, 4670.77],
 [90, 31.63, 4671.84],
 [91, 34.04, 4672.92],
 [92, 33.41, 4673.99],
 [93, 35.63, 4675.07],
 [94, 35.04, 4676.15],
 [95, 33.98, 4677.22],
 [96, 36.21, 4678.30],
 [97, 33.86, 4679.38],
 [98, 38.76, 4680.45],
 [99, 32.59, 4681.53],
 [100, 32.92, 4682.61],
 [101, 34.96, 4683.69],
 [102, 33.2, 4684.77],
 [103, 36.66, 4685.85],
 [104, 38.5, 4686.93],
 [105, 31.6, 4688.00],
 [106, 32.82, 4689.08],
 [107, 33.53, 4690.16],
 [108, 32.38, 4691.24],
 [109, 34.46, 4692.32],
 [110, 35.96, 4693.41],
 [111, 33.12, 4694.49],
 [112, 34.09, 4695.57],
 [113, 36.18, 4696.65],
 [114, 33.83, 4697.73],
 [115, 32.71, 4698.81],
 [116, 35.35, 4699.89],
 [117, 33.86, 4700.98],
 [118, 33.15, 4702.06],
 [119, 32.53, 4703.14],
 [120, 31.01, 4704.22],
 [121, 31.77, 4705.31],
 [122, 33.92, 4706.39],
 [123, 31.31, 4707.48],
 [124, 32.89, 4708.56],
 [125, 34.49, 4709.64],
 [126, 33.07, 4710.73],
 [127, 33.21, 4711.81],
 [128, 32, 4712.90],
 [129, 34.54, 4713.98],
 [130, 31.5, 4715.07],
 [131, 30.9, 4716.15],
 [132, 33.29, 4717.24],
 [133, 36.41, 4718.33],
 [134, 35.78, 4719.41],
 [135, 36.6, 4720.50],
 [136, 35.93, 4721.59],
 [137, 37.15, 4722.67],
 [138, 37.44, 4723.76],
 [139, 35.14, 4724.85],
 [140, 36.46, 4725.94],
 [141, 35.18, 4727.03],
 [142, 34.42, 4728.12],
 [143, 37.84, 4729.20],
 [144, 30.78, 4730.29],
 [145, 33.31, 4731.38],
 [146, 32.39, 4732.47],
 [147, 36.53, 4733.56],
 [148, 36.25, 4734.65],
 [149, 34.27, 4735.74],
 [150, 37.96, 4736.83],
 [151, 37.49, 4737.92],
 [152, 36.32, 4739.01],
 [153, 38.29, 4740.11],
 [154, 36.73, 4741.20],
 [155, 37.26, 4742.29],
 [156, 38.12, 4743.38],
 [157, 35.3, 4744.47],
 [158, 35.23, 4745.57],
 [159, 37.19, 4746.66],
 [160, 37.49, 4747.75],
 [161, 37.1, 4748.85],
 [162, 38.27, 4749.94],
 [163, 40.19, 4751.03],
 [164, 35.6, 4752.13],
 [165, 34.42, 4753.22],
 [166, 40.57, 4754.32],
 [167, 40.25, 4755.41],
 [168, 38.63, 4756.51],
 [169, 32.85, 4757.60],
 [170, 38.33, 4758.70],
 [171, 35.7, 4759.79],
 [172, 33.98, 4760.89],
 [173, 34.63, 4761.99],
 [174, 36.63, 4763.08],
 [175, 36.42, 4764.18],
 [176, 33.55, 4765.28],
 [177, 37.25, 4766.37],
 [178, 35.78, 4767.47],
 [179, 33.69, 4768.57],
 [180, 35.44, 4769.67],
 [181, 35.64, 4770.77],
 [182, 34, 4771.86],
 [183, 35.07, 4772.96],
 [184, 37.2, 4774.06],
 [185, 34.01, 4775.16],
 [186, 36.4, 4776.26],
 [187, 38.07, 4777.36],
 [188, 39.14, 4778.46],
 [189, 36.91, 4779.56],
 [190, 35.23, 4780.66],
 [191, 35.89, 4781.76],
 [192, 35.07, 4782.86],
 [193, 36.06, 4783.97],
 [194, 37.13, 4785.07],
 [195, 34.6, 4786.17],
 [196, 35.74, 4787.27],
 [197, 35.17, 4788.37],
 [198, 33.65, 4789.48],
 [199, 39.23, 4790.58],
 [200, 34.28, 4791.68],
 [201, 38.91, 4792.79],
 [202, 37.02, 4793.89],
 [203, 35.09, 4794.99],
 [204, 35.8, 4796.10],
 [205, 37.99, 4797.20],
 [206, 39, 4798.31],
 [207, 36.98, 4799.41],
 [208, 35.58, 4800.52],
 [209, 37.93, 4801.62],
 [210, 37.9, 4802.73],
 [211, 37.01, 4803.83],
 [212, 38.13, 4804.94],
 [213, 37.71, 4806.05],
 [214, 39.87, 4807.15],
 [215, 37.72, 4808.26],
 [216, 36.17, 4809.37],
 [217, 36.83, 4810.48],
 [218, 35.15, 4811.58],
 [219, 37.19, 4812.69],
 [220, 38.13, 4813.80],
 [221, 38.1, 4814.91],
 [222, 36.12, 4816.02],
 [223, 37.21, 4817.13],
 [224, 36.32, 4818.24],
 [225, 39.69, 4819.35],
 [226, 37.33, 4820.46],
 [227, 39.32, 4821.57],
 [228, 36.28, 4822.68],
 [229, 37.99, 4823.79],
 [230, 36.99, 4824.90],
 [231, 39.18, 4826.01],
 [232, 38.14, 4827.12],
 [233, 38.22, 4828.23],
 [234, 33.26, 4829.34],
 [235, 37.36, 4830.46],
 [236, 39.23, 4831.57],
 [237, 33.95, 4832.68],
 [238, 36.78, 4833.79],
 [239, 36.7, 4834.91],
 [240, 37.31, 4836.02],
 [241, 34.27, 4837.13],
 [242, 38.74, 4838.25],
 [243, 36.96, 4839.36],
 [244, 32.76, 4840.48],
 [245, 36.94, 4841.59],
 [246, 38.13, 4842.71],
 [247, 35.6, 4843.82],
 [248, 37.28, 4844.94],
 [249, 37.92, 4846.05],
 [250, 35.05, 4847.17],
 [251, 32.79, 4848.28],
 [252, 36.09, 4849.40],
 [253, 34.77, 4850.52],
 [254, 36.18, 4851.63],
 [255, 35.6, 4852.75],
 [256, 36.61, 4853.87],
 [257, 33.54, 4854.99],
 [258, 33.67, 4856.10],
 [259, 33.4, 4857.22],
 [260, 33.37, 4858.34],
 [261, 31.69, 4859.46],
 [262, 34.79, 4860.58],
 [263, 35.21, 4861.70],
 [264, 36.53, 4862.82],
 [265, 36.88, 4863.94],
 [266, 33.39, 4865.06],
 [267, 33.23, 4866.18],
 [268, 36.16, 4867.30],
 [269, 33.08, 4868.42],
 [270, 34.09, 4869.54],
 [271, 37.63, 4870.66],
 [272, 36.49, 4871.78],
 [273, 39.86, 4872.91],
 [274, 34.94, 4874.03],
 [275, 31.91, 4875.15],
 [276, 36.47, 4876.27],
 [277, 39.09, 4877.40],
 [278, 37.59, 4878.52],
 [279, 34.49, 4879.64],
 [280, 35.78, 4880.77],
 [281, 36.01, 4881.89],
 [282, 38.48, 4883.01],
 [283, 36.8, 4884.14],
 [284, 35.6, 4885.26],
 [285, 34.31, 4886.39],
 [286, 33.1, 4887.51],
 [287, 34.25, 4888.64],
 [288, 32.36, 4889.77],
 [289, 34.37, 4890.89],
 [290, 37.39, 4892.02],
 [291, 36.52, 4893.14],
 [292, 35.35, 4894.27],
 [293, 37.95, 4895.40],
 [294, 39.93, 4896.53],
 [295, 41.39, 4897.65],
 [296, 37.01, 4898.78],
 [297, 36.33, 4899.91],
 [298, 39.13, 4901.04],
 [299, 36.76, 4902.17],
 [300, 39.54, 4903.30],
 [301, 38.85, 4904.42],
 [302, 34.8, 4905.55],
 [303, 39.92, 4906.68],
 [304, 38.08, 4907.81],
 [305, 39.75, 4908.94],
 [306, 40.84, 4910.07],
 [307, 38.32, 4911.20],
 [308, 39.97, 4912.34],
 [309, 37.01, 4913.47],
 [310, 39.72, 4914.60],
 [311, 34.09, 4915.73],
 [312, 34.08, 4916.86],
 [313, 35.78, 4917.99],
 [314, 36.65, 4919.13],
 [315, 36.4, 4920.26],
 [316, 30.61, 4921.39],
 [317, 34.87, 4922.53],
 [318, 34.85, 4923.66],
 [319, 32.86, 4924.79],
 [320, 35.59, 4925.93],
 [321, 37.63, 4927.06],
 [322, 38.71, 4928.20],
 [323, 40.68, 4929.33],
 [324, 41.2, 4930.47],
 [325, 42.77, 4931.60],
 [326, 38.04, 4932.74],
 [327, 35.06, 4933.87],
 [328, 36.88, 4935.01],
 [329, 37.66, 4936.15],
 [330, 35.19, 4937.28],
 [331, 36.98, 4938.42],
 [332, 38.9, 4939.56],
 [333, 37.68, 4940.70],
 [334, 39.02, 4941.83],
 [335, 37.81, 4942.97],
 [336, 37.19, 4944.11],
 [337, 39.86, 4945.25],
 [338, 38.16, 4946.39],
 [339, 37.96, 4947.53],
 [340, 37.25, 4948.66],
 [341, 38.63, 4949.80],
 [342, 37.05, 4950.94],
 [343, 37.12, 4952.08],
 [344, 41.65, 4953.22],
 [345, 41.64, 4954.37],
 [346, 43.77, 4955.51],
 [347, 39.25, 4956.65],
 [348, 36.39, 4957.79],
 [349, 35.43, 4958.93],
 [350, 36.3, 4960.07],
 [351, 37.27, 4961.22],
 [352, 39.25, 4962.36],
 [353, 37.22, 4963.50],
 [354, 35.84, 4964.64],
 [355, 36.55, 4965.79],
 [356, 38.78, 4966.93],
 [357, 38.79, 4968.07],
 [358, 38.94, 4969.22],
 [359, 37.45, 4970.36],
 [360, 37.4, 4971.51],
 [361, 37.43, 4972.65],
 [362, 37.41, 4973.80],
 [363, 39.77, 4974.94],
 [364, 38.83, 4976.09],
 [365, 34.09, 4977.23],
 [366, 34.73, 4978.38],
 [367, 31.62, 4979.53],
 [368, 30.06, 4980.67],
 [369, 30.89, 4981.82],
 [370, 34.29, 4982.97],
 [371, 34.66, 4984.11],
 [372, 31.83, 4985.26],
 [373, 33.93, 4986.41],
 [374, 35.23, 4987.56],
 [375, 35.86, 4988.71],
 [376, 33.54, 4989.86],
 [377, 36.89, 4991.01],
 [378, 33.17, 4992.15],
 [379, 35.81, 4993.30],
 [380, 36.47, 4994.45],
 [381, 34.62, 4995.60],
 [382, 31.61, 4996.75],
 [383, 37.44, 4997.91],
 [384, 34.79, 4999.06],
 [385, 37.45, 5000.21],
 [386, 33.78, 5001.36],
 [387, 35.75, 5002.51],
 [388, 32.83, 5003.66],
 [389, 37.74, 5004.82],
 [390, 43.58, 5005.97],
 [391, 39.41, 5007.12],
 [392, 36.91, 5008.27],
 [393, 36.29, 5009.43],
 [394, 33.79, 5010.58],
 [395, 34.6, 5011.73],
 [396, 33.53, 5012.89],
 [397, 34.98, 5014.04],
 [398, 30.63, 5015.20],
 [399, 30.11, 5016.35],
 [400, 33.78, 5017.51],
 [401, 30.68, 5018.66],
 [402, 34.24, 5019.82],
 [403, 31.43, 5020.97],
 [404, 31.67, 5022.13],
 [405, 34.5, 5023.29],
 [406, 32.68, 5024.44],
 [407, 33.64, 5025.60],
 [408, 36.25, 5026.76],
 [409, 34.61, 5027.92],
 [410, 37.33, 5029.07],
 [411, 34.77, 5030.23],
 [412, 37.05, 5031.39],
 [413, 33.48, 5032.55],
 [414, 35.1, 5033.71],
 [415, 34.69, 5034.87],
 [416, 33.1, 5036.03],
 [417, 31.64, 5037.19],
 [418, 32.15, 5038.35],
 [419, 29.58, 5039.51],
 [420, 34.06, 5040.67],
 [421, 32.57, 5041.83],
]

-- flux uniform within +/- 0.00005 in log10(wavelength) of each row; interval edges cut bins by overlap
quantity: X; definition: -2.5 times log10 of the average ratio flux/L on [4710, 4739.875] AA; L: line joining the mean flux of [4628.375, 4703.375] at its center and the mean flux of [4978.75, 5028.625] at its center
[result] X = -0.023 mag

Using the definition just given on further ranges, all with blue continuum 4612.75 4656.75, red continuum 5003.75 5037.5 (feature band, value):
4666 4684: 0.07 mag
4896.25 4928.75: -0.07 mag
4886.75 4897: -0.02 mag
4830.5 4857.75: -0.02 mag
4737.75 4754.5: -0.05 mag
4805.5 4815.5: -0.07 mag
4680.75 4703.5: 0.05 mag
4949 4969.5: -0.11 mag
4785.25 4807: -0.05 mag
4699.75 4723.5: 0.06 mag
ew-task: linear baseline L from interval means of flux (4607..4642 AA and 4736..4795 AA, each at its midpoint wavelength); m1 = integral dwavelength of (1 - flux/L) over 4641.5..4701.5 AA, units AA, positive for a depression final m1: 4.2 AA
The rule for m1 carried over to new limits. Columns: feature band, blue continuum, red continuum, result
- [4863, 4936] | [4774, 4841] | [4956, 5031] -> -1.2 AA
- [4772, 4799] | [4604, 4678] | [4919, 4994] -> -0.3 AA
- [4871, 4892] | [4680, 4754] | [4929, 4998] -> 0.3 AA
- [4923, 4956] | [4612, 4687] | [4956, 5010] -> -2.1 AA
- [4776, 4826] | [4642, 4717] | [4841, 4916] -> -2.5 AA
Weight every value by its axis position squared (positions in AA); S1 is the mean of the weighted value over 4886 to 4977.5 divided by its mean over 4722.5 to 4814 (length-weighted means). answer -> 1.10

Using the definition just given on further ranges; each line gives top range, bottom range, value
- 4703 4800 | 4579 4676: 1.09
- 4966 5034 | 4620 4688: 1.17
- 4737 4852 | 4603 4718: 1.12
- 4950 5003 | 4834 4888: 1.07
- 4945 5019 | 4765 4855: 1.06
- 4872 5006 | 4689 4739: 1.18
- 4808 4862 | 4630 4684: 1.15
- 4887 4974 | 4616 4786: 1.18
